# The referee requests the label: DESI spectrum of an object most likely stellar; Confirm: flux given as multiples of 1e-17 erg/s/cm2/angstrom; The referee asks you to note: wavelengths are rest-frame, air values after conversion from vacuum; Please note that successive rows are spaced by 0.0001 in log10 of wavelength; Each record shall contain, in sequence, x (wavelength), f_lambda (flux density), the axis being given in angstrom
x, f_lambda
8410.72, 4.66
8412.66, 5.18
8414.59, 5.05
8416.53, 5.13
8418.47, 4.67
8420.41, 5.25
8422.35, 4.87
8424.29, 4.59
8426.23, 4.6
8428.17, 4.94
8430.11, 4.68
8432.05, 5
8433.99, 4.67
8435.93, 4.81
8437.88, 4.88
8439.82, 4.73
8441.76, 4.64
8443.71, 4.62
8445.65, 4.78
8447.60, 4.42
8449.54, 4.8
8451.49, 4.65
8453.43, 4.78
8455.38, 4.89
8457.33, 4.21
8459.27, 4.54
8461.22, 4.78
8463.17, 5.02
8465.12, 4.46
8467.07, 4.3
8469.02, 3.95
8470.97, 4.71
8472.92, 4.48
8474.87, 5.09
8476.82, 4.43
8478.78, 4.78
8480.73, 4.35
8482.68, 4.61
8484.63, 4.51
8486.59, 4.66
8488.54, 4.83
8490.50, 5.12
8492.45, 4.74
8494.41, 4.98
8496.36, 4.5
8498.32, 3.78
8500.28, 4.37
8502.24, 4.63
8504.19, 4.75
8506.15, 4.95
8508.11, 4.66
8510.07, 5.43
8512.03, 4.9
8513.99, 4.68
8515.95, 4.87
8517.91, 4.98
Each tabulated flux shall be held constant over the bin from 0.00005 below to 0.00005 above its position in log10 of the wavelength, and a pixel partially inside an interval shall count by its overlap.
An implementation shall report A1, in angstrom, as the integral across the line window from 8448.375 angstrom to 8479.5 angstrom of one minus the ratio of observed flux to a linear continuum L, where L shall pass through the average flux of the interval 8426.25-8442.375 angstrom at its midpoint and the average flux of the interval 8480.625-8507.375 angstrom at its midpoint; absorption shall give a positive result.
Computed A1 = 0.7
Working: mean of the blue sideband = 4.79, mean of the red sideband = 4.64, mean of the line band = 4.61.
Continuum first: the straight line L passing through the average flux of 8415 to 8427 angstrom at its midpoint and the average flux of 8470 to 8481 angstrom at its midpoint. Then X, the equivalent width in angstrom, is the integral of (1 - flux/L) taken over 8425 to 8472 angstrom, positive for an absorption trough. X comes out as 1.0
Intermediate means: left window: 4.86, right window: 4.66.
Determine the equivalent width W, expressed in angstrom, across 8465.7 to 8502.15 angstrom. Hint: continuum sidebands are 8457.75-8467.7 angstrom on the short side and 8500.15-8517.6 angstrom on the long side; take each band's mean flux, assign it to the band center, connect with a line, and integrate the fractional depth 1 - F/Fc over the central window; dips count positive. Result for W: 1.1 angstrom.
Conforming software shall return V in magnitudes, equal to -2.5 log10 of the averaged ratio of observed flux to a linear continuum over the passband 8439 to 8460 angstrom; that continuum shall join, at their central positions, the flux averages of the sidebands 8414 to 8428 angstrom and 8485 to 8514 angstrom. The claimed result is 0.04 mag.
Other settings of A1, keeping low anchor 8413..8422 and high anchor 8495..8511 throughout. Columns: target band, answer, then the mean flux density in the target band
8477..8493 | 0.12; 4.69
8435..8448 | 0.55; 4.71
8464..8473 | 0.78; 4.38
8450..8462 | 0.51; 4.65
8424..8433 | 0.36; 4.78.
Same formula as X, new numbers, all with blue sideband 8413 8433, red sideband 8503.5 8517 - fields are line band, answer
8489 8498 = 0.2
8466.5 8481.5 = 1.1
